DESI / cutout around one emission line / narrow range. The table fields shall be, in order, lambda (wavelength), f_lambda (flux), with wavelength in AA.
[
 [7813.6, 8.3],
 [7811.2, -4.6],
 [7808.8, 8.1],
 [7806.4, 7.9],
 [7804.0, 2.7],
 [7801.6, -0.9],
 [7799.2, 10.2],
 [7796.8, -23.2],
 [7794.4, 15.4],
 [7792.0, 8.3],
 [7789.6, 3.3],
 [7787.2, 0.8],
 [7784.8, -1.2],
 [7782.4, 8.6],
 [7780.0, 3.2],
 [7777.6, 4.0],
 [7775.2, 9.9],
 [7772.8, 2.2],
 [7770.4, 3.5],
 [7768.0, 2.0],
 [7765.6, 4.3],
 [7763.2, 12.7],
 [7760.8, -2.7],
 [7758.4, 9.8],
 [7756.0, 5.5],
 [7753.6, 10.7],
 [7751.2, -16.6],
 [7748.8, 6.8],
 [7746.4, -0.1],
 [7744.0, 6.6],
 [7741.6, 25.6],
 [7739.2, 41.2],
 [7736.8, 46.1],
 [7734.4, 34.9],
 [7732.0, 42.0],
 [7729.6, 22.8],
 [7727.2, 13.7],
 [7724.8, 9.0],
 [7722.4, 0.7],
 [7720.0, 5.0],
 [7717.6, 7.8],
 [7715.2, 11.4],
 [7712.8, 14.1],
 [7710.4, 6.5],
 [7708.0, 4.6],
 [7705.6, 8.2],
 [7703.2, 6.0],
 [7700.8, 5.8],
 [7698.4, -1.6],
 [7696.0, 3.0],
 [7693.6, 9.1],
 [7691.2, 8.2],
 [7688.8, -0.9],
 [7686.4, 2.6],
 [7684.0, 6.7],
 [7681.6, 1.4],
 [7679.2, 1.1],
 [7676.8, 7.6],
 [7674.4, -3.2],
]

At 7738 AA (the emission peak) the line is [O II]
